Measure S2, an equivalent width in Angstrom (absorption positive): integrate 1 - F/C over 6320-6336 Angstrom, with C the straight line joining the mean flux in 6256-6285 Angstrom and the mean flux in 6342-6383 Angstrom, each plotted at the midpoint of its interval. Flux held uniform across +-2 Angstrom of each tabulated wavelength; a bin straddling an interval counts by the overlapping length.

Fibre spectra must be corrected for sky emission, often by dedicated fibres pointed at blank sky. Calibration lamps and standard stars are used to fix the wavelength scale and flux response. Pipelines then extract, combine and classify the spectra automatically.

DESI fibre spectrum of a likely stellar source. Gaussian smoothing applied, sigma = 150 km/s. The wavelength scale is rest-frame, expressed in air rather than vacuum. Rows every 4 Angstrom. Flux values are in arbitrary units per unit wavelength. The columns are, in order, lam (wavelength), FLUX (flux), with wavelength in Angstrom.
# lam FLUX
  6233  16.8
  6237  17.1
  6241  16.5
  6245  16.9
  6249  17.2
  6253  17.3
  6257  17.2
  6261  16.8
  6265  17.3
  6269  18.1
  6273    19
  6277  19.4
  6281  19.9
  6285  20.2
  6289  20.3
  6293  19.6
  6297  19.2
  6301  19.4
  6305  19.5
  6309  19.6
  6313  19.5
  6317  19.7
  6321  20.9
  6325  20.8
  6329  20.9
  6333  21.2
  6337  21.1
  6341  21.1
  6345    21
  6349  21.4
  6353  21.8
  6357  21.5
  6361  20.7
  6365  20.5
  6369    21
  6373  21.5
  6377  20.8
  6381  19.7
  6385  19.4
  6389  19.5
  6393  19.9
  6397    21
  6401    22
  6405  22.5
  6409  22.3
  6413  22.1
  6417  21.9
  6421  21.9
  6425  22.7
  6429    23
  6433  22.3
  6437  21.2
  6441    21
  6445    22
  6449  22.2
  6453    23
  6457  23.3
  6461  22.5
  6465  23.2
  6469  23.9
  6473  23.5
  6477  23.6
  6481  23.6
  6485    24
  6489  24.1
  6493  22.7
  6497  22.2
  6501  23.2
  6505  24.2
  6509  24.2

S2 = -0.7 Angstrom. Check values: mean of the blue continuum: 18.4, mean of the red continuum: 21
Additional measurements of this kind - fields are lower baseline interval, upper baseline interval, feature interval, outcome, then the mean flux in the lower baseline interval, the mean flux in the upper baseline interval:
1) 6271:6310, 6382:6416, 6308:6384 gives -1.6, 19.6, 21.1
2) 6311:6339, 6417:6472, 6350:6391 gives 1.2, 20.6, 22.5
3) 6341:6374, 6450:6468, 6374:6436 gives 1.8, 21.2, 23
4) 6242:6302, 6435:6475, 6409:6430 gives -0.5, 18.5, 22.6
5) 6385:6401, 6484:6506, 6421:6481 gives -1.8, 20.3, 23.3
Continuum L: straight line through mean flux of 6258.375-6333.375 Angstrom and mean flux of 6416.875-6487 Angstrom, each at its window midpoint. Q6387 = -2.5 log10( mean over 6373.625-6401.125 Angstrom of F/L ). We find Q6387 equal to 0.06 mag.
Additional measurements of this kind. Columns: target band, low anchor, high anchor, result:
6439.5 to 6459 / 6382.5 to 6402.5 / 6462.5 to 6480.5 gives 0.014 mag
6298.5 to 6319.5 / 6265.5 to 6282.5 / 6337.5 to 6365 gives 0.021 mag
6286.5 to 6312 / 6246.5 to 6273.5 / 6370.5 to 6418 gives -0.063 mag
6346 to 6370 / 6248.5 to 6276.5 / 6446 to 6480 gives -0.046 mag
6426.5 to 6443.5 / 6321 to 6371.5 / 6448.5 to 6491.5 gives 0.040 mag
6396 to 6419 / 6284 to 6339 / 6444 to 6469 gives -0.005 mag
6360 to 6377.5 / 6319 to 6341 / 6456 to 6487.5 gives 0.038 mag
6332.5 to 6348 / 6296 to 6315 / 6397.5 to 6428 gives -0.041 mag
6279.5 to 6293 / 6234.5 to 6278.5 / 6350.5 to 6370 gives -0.086 mag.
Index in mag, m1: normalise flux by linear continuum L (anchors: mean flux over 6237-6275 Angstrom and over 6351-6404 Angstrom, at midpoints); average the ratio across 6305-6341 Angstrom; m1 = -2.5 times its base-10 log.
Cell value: -0.066 mag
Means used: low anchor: 17.4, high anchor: 20.7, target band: 20.4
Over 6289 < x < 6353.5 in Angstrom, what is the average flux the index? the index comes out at 20.4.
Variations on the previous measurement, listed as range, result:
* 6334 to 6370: 21.1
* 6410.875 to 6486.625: 22.7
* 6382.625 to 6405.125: 20.6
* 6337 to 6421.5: 21.1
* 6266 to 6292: 19.4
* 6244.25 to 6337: 19.2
